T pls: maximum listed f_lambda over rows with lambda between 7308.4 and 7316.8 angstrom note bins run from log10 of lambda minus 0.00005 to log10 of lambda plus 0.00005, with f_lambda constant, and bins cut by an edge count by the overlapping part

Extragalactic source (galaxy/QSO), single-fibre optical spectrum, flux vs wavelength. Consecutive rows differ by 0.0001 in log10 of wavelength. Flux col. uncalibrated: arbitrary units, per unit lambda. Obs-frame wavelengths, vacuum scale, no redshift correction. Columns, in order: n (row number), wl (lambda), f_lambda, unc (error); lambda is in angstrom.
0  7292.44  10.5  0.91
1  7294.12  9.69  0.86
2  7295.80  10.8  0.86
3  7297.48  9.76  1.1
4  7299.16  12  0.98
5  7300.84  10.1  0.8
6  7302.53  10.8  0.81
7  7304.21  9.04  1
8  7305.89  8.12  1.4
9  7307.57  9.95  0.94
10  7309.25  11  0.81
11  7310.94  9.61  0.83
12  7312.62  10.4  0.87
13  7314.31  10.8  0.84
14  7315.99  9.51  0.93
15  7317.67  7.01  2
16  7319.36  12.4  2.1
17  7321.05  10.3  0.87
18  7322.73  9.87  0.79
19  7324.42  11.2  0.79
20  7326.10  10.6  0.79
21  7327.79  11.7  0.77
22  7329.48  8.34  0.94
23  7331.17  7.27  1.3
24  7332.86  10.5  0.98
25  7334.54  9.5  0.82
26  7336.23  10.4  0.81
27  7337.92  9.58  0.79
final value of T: 11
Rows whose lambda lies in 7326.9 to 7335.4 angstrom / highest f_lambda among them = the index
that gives 11.7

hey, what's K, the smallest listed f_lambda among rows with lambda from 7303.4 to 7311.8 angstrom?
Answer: 8.12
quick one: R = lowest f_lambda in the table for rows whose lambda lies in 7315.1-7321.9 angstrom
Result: 7.01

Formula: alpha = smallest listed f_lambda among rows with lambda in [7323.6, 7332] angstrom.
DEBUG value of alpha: 7.27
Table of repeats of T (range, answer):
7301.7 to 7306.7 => 10.8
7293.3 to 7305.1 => 12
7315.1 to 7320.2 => 12.4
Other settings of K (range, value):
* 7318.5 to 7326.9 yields 9.87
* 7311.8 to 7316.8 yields 9.51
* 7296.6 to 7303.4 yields 9.76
